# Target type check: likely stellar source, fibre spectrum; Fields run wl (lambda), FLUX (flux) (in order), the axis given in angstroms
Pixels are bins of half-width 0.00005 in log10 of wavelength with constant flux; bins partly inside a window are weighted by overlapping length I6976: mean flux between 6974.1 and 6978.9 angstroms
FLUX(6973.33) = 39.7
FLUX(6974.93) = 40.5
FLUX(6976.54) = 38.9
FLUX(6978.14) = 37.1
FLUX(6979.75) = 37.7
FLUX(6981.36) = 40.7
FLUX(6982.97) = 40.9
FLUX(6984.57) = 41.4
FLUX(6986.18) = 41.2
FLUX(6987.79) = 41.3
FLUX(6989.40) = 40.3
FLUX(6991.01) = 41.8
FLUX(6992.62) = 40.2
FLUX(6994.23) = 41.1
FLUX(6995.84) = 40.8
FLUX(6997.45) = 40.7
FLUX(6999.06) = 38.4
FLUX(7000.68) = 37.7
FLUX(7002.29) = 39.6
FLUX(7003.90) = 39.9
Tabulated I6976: 38.9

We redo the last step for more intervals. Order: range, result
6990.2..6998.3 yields 40.9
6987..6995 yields 40.9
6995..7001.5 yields 39.4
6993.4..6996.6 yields 41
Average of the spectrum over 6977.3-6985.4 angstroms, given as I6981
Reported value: 39.6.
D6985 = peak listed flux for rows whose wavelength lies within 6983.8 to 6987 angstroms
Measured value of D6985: 41.4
